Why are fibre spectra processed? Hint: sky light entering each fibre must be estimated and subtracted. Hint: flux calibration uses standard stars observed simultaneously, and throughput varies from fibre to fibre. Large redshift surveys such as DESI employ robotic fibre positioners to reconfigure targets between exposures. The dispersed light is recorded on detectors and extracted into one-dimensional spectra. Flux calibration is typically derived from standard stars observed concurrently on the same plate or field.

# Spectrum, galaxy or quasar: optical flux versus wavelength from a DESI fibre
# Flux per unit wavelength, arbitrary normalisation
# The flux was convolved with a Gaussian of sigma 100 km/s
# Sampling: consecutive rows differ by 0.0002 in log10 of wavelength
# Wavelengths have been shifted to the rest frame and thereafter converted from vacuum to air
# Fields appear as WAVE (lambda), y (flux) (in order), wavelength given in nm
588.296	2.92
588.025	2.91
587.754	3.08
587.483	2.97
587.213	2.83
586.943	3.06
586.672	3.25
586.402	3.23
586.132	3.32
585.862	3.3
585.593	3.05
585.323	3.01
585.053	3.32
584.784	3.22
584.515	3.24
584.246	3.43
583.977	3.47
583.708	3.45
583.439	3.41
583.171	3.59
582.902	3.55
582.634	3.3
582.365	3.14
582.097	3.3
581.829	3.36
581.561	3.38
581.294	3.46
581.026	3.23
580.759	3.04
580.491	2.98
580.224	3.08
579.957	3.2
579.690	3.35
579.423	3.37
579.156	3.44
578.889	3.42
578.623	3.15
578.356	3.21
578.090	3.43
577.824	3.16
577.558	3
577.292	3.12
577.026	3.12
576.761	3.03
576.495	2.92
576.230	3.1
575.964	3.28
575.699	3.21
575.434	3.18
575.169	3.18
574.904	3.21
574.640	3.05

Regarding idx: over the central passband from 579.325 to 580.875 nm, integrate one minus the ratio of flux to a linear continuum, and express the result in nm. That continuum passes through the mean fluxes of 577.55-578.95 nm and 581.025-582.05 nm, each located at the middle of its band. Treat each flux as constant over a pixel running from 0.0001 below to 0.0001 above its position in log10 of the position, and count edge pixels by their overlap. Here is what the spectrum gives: 0.068 nm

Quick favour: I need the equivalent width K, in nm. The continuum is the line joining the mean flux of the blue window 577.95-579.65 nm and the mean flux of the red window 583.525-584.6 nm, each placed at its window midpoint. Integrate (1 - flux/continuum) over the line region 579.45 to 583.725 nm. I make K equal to 0.09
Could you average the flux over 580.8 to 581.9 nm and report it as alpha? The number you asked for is 3.33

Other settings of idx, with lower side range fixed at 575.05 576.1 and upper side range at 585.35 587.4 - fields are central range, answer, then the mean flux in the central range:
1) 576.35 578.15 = 0.06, 3.1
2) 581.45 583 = -0.08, 3.33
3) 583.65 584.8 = -0.08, 3.37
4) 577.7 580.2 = -0.08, 3.29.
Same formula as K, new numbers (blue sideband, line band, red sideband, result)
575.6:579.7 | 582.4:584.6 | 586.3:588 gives -0.22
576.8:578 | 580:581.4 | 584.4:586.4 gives 0.00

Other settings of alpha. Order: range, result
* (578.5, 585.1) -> 3.32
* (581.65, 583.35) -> 3.37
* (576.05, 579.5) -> 3.19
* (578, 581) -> 3.24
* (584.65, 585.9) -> 3.17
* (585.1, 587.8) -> 3.12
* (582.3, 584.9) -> 3.39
